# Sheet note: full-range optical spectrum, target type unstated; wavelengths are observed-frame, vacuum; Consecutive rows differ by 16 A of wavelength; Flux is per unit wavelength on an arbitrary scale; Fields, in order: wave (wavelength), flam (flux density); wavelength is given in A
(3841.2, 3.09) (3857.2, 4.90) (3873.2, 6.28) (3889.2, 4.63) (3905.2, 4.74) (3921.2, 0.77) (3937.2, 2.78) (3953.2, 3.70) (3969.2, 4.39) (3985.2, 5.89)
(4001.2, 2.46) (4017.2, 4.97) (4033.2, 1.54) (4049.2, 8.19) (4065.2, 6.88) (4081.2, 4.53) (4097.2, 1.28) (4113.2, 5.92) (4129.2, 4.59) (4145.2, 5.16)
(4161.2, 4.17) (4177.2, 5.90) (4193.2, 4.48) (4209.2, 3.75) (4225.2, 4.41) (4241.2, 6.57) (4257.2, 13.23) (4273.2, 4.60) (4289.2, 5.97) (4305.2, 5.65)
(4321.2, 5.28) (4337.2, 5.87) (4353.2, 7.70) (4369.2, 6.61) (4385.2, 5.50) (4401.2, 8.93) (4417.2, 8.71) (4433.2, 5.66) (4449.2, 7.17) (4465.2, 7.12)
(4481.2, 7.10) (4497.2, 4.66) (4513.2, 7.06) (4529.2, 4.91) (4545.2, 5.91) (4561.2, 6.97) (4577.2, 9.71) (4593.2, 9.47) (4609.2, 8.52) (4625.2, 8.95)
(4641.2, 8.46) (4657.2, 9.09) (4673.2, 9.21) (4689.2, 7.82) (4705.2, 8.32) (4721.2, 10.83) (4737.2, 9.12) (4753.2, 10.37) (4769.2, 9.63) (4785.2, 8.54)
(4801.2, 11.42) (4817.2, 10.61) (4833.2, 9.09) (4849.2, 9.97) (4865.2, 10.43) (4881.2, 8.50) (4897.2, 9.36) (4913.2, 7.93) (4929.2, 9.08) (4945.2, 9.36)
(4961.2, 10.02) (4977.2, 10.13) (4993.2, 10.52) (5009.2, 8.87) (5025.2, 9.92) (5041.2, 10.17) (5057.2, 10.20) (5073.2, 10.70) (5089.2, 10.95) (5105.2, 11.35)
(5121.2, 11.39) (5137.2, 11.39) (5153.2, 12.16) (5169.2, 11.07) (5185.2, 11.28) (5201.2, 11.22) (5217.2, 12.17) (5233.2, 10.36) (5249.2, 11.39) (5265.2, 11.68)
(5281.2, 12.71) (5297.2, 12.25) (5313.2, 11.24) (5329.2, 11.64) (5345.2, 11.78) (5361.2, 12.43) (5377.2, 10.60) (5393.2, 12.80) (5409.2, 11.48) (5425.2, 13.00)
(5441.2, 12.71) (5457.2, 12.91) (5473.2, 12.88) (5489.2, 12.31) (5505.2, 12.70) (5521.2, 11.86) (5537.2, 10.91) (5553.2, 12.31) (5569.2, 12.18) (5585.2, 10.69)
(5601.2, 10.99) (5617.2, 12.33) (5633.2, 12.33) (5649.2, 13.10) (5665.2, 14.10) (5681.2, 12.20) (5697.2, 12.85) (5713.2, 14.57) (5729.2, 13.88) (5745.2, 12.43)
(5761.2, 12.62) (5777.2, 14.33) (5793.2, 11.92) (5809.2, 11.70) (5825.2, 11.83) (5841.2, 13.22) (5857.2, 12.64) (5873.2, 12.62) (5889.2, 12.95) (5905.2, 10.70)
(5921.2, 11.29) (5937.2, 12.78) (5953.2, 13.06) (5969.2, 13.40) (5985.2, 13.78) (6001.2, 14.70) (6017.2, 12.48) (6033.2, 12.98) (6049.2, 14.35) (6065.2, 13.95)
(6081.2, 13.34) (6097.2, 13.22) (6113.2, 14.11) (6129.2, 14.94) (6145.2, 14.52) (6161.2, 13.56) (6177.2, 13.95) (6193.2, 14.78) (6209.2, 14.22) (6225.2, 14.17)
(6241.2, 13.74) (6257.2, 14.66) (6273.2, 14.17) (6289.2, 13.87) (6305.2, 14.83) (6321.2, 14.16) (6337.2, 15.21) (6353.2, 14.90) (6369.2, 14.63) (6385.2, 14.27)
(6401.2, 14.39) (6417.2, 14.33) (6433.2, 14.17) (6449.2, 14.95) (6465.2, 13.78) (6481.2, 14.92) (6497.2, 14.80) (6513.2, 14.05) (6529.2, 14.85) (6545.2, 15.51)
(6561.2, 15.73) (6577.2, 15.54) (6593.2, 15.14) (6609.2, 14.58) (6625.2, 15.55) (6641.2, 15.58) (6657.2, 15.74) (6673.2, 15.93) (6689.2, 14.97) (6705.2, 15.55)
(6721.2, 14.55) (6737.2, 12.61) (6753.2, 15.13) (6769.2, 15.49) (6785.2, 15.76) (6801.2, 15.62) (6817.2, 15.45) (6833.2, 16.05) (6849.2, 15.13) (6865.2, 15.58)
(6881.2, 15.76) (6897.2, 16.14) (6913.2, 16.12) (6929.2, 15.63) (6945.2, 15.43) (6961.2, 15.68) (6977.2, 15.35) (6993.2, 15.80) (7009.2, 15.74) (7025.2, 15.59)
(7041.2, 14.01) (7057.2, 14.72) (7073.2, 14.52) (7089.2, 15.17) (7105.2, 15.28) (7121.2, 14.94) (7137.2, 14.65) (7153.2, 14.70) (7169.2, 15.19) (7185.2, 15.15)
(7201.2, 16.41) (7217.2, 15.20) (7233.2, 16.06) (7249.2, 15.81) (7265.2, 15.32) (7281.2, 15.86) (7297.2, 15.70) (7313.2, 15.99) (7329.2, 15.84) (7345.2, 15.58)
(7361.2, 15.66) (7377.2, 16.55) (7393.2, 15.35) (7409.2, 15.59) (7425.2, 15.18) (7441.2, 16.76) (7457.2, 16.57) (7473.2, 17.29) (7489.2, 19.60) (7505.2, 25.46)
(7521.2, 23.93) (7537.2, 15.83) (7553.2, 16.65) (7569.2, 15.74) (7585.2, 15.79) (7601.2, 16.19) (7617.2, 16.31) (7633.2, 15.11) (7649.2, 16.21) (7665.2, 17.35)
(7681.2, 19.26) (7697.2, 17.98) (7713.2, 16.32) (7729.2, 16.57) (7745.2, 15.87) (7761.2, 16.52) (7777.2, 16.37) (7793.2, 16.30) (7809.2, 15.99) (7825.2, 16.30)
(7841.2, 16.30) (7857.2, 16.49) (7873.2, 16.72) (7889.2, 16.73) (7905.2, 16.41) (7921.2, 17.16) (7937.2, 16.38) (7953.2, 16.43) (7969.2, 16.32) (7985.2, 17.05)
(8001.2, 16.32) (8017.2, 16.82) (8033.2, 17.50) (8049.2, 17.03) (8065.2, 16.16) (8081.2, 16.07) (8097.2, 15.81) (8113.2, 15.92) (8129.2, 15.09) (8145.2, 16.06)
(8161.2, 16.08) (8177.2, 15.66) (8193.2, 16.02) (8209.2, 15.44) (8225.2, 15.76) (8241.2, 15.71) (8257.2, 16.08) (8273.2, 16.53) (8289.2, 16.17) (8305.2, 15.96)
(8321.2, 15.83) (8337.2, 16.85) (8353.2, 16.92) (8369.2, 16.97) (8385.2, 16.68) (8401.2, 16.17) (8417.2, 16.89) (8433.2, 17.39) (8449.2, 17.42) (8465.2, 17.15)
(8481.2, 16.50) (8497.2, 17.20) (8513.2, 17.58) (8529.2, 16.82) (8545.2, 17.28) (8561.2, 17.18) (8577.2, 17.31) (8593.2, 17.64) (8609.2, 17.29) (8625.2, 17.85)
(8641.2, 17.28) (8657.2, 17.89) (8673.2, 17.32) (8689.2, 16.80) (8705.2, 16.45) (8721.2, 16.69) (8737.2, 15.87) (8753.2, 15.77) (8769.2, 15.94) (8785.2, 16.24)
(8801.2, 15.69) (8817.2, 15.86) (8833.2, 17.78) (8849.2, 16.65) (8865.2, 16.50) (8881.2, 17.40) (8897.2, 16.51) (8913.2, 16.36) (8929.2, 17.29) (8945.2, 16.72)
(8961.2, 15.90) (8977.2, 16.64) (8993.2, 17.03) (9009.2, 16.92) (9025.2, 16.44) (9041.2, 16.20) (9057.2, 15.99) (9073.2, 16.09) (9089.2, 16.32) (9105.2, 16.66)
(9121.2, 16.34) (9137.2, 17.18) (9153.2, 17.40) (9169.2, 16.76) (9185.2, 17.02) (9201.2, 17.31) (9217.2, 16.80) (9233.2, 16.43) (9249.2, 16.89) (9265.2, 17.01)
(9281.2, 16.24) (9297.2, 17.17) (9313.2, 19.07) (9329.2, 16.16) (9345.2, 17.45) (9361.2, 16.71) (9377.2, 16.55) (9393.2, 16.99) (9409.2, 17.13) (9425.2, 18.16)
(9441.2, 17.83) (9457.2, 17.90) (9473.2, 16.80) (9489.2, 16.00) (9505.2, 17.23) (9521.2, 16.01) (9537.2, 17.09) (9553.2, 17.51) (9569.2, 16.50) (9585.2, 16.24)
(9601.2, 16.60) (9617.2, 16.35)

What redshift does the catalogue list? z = 0.142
